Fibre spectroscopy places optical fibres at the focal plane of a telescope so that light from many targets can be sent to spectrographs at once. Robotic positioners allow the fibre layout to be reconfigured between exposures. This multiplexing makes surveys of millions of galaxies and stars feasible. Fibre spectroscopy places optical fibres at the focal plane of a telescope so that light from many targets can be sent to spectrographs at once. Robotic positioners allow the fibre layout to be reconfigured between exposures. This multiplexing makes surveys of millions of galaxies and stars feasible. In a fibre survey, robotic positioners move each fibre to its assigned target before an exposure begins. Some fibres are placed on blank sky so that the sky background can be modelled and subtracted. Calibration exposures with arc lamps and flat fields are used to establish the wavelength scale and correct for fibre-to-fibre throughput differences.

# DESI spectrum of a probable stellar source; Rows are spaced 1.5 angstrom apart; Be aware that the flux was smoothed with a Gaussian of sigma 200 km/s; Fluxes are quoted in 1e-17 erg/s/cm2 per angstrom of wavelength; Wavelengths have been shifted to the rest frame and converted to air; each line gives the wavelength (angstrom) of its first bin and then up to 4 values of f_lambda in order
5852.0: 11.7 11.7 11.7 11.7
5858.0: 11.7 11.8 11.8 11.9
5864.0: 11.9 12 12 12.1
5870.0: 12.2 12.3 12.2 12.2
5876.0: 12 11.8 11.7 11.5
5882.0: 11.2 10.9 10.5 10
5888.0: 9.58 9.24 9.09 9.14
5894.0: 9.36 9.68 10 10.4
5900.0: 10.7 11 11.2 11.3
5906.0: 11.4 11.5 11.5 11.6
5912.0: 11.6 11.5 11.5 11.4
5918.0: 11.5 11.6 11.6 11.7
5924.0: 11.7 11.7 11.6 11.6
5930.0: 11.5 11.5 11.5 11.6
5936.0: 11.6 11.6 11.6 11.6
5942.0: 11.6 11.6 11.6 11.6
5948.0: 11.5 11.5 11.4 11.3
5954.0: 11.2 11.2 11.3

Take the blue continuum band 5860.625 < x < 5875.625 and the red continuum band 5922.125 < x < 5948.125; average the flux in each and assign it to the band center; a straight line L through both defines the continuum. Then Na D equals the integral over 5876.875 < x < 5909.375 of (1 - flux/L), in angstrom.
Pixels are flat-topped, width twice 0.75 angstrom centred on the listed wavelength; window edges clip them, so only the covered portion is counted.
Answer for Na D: 3.6 angstrom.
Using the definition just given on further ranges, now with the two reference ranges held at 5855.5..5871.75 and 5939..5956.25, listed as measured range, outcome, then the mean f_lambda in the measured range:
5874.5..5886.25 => 0.5 angstrom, 11.4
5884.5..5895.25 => 2.0 angstrom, 9.54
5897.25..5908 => 0.6 angstrom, 11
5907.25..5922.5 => 0.1 angstrom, 11.5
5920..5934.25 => 0.0 angstrom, 11.6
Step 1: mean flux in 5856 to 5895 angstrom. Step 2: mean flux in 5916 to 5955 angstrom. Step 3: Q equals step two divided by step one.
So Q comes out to 1.03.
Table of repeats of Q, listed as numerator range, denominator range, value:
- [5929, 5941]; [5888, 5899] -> 1.21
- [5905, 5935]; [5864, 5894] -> 1.04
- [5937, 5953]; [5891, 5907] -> 1.11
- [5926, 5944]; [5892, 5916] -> 1.07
